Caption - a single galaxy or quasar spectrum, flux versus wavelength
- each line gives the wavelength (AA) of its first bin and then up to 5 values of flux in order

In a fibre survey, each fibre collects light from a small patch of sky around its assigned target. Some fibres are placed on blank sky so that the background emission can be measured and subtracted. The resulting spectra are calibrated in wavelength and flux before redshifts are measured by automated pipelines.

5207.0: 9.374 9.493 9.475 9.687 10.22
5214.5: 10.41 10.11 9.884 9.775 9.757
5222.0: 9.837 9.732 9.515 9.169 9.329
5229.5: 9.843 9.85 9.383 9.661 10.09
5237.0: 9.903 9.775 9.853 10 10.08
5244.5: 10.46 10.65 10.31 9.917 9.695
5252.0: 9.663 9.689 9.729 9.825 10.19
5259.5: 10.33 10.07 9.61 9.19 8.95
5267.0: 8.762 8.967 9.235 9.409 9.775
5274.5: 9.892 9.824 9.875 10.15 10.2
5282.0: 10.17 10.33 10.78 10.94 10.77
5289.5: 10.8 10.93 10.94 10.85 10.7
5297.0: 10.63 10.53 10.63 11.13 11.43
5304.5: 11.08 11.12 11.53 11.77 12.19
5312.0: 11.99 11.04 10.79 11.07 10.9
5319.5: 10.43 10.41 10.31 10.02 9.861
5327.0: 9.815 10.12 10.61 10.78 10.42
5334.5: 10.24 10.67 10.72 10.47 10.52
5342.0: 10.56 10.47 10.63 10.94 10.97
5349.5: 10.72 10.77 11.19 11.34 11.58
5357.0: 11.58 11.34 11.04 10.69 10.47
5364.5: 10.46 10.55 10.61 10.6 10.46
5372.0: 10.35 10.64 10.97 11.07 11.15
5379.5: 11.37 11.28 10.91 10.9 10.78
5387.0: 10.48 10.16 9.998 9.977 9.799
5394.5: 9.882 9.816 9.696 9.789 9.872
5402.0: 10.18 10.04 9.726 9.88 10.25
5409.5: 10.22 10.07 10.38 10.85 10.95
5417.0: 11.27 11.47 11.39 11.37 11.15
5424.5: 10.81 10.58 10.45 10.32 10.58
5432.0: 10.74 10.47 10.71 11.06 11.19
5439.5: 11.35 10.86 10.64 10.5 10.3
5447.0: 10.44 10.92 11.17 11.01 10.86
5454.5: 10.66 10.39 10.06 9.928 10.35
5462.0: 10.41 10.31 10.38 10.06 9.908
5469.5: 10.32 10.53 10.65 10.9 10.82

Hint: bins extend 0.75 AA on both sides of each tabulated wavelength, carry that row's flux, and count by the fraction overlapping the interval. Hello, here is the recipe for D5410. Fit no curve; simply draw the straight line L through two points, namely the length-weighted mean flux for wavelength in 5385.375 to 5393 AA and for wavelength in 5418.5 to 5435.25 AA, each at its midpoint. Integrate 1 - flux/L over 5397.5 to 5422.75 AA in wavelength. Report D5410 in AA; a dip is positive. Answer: 0.2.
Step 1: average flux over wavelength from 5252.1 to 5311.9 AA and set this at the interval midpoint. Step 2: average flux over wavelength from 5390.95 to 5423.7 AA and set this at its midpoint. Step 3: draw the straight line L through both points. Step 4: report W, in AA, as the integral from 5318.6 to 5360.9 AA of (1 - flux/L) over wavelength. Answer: -1.26 AA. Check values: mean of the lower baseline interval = 10.3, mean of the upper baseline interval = 10.4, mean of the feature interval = 10.7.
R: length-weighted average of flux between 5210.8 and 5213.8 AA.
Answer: 9.97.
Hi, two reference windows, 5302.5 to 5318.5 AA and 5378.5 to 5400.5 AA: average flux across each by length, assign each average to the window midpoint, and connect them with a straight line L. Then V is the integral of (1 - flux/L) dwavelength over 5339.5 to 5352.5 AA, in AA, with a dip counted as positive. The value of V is 0.2 AA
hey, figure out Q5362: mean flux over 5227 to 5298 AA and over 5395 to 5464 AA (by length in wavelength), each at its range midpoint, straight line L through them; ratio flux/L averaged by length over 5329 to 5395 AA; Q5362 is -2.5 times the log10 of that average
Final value -0.039 mag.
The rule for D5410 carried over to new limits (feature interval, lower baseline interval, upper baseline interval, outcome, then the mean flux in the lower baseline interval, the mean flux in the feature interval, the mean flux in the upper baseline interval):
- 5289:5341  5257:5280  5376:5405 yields -4.65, 9.62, 10.8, 10.4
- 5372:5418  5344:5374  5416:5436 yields 1.88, 10.8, 10.4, 10.9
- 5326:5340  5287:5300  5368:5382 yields 0.52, 10.8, 10.4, 10.9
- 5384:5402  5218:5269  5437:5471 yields 0.44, 9.76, 10.1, 10.5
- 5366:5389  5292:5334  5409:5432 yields 0.05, 10.8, 10.8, 10.8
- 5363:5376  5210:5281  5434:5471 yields -0.41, 9.79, 10.6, 10.6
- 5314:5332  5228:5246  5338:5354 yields 0.24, 9.91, 10.4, 10.8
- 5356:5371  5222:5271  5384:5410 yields -1.23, 9.73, 10.8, 10.1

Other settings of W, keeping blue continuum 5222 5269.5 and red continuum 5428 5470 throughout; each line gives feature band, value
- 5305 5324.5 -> -2.0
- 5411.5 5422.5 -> -0.7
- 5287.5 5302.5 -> -1.3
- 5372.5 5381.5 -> -0.7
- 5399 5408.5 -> 0.4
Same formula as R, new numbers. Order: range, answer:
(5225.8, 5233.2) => 9.52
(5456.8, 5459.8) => 10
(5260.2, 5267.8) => 9.32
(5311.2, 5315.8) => 11.3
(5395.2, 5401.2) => 9.79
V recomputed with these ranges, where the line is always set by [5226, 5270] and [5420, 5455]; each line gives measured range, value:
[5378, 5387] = -0.4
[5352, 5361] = -0.9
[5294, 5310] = -1.6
